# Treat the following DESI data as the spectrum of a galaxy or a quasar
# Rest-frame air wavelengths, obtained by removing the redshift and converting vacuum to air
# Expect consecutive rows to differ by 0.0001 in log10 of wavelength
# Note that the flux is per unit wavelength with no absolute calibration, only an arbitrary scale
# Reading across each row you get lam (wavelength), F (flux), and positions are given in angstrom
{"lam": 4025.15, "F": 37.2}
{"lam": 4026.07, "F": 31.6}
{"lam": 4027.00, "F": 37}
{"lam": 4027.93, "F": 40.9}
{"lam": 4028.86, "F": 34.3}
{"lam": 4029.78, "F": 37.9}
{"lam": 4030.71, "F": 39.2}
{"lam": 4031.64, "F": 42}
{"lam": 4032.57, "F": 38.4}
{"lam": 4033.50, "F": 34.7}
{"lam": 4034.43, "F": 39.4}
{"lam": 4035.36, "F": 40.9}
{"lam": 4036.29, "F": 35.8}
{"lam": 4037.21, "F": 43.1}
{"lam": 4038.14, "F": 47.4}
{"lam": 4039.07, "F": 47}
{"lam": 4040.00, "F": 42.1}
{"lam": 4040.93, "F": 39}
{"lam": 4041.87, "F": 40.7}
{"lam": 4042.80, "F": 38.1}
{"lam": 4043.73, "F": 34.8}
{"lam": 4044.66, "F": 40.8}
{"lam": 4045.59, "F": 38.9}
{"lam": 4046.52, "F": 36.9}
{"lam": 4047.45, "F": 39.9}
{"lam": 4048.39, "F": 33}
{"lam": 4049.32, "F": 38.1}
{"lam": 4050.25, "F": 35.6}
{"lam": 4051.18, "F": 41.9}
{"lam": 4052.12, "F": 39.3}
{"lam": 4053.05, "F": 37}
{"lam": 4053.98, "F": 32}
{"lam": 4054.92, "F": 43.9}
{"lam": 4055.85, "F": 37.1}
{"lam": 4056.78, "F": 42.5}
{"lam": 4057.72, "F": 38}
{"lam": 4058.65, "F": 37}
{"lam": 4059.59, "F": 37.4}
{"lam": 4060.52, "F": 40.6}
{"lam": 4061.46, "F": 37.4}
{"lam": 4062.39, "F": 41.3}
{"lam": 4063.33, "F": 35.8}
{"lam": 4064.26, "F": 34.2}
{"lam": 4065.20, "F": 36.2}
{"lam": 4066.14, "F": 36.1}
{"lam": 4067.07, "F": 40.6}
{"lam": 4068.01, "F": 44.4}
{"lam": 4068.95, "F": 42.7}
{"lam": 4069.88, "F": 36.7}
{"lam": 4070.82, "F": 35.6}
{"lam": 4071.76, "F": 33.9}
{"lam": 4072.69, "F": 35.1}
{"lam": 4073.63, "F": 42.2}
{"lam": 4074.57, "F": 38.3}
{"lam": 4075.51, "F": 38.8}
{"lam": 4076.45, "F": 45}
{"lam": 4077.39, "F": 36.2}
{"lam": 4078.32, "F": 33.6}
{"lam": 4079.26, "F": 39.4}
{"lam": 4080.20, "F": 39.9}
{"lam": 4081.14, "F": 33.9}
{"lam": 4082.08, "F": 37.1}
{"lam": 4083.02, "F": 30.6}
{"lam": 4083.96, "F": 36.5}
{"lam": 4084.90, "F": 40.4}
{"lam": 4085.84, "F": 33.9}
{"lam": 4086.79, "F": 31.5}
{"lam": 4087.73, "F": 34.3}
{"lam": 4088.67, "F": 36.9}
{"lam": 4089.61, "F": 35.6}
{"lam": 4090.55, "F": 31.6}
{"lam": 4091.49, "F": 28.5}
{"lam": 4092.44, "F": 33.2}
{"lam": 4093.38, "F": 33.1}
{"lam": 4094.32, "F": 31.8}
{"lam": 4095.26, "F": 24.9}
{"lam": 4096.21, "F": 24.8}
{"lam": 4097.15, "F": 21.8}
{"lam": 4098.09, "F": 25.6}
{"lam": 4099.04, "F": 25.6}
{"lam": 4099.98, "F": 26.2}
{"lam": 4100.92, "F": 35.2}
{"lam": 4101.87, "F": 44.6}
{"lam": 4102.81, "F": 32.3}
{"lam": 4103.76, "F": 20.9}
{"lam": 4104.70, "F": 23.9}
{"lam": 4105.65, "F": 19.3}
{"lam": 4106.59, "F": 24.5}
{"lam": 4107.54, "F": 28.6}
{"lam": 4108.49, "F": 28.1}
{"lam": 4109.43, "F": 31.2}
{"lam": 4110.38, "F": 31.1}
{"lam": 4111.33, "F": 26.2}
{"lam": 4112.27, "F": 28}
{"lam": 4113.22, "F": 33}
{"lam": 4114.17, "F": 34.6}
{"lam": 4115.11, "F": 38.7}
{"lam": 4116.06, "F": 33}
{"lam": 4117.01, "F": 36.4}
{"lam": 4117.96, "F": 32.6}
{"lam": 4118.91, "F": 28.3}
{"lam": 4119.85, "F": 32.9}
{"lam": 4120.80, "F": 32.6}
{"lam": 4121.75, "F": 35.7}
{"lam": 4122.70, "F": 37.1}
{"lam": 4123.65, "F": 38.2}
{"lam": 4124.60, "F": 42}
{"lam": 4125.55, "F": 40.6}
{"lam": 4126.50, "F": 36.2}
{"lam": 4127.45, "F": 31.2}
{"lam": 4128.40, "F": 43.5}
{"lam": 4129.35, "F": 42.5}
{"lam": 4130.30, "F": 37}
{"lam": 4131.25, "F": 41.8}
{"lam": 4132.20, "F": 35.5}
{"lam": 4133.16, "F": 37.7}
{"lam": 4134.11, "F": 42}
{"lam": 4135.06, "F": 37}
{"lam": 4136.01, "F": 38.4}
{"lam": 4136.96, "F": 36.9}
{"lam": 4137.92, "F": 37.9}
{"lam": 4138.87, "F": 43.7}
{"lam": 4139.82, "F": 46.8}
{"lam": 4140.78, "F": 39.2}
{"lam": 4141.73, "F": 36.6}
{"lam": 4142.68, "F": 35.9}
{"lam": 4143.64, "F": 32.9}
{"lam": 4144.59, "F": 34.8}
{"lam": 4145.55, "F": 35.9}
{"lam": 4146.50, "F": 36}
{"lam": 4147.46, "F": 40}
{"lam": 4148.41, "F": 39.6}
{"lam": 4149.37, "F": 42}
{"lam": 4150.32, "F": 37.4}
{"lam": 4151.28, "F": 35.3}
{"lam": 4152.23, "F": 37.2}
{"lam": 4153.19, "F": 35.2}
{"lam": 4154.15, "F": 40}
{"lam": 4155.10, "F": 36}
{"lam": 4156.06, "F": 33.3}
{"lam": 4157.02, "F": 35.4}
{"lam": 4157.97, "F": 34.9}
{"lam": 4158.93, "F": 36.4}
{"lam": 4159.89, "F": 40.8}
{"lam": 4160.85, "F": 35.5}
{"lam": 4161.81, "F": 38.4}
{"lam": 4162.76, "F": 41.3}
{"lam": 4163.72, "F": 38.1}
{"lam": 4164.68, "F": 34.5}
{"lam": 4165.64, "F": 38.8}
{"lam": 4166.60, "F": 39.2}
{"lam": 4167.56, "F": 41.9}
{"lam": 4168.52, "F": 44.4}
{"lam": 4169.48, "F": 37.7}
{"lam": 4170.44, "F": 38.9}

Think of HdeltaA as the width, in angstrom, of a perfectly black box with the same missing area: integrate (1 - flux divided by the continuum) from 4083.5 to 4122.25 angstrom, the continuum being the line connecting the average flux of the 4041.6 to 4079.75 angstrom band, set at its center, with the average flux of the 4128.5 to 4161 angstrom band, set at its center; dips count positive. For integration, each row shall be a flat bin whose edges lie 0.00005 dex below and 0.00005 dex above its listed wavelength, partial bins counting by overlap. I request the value 7.3 angstrom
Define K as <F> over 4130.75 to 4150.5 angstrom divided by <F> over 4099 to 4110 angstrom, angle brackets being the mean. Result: 1.35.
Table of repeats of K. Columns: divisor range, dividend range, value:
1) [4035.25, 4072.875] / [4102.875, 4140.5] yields 0.89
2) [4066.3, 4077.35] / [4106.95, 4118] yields 0.81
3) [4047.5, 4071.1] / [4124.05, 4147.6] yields 1.01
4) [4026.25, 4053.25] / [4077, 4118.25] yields 0.81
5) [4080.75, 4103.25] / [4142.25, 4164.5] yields 1.15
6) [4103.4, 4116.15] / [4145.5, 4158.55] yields 1.30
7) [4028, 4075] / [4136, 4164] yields 0.97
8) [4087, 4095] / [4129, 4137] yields 1.18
